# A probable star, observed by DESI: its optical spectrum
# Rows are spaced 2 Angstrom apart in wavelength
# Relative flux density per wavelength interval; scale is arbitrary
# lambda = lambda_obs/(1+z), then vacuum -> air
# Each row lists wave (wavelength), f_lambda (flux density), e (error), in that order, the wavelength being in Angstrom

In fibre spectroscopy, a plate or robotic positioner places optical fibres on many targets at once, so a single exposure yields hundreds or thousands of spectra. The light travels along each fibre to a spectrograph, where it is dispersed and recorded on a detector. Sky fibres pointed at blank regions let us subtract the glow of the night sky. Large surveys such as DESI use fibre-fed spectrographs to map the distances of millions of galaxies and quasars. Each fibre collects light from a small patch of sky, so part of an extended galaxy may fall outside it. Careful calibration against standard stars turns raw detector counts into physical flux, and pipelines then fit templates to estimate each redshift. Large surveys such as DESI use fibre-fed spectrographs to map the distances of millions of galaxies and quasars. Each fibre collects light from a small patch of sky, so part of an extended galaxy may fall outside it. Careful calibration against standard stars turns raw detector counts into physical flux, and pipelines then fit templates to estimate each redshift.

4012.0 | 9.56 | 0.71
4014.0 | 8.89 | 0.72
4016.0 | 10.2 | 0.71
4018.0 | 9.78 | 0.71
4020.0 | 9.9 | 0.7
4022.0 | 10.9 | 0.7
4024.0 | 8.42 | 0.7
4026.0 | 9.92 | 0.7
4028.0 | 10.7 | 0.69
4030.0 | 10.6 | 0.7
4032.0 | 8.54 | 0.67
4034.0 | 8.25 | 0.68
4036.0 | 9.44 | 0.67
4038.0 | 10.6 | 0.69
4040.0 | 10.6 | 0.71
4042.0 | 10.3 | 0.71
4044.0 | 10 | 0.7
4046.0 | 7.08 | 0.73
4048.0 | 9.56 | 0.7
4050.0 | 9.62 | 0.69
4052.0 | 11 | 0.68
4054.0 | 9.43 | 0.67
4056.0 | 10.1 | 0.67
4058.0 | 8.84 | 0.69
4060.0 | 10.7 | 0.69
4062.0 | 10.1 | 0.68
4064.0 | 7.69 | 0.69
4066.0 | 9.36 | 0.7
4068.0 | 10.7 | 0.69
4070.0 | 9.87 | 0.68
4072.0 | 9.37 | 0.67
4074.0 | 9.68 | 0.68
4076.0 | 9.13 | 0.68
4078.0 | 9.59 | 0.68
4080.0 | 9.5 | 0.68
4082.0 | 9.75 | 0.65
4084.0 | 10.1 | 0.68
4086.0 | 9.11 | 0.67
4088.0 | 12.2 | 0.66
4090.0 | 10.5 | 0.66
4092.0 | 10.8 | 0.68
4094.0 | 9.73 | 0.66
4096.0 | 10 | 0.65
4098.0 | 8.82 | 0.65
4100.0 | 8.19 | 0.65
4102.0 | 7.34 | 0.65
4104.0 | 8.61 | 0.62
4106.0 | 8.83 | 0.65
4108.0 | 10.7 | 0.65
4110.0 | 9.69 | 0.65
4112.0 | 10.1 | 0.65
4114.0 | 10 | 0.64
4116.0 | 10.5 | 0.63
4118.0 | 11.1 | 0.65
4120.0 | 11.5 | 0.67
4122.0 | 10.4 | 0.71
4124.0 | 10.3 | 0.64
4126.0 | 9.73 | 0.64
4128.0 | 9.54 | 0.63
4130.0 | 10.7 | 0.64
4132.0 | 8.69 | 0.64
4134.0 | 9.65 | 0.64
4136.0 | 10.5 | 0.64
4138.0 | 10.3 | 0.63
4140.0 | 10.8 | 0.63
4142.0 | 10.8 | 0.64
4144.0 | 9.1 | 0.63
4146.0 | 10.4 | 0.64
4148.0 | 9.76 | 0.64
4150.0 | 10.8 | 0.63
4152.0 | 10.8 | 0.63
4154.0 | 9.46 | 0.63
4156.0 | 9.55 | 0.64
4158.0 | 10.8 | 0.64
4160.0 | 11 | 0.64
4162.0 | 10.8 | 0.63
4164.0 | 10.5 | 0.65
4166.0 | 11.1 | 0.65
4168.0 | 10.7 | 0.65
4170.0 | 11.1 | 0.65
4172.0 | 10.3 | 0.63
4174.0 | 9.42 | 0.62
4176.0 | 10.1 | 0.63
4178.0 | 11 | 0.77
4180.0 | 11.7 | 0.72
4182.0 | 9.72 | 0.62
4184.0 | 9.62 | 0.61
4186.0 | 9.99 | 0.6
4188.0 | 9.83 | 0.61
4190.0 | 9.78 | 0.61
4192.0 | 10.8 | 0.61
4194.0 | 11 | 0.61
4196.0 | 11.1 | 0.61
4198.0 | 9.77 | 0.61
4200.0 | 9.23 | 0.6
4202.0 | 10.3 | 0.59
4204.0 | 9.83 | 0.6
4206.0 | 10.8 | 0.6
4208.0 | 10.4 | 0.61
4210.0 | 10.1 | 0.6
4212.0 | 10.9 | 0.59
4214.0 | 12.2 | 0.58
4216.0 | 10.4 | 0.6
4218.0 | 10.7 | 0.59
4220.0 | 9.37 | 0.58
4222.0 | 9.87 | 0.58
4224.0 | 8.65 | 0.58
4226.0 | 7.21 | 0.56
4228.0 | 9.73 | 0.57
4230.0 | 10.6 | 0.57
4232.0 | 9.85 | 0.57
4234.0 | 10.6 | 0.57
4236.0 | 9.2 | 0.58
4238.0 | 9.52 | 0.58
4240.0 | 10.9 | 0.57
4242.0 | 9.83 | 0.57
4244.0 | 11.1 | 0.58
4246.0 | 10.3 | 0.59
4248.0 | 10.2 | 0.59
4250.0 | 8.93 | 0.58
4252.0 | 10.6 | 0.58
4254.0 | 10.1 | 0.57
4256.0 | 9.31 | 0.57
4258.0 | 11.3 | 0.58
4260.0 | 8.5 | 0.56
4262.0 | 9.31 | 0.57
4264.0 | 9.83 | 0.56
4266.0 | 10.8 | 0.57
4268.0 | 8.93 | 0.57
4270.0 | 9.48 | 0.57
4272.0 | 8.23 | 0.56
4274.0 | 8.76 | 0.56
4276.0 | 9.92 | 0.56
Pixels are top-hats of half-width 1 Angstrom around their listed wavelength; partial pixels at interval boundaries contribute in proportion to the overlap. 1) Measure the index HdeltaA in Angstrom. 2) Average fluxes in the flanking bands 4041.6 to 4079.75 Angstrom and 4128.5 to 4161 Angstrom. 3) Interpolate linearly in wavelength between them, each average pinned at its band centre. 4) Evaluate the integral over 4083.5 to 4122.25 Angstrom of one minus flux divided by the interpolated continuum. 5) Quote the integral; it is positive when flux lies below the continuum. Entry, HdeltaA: -0.07 Angstrom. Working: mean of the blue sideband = 9.57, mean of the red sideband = 10.2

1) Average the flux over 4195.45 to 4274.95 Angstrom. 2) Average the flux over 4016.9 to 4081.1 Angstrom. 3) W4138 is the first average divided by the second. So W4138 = 1.0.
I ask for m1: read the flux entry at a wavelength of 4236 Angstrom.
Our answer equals 9.2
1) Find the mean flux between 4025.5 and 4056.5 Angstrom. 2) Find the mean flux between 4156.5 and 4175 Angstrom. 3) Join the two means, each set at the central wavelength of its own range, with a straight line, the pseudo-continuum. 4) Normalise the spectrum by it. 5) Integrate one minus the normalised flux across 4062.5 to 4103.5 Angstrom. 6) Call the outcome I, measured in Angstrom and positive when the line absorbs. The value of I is 1.9 Angstrom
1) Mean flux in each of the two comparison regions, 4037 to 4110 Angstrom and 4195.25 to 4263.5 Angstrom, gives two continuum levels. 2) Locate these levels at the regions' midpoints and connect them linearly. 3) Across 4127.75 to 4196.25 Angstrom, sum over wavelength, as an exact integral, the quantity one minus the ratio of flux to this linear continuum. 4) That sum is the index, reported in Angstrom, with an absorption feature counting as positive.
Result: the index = -3.2 Angstrom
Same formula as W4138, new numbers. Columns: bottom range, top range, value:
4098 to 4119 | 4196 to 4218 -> 1.10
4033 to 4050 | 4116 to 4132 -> 1.09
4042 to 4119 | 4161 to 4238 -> 1.06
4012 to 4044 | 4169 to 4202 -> 1.05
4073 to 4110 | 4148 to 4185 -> 1.09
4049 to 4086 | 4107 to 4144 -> 1.06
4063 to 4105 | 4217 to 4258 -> 1.04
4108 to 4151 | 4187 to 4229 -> 0.99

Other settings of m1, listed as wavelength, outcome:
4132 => 8.69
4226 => 7.21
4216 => 10.4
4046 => 7.08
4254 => 10.1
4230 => 10.6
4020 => 9.9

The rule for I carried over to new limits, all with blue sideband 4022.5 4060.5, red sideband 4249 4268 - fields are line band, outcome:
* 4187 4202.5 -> -0.7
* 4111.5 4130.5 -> -1.3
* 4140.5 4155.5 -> -0.7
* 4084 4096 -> -0.9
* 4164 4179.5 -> -1.3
